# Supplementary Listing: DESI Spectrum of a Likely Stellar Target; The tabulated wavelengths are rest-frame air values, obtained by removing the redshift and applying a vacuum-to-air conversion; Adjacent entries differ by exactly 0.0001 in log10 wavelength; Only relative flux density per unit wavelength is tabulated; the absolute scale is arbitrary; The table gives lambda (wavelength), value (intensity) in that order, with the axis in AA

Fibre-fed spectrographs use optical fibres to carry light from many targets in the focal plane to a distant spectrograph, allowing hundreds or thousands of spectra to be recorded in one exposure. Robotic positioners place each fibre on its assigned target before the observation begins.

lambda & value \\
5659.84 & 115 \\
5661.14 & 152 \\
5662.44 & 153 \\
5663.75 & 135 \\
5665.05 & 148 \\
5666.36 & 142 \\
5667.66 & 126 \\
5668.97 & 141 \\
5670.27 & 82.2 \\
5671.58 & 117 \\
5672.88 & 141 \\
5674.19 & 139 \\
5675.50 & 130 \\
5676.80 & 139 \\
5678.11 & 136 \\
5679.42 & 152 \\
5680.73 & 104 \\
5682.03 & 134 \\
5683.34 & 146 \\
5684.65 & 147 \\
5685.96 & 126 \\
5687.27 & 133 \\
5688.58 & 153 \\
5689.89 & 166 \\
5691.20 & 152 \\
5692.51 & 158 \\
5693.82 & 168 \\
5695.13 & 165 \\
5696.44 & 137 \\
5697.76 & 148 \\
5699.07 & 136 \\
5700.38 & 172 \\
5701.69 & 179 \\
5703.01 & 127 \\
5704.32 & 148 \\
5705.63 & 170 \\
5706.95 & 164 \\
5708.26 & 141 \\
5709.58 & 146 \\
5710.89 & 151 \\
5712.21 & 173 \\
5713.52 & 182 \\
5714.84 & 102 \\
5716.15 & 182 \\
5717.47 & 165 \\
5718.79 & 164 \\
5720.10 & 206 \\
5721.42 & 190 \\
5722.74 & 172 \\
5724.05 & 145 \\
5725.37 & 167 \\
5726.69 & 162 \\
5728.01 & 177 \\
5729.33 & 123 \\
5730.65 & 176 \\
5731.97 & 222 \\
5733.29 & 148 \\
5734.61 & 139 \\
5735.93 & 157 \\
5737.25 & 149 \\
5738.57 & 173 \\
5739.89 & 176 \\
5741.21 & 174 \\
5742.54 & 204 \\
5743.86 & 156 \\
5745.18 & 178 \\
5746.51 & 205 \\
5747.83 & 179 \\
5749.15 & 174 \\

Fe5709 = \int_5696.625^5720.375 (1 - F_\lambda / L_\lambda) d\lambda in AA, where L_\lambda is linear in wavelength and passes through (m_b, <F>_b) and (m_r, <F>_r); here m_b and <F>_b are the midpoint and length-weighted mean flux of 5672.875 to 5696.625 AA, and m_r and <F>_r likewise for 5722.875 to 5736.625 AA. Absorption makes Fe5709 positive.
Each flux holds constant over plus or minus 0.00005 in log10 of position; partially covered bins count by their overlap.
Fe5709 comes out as -0.6 AA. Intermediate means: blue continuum 144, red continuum 162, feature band 157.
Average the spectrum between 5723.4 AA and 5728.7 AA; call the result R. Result 162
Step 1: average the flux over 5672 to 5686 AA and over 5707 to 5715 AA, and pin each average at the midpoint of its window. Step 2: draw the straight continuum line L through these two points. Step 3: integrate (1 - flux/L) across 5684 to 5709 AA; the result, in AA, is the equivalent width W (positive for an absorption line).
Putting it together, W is -1.2 AA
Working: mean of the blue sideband 136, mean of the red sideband 153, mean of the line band 152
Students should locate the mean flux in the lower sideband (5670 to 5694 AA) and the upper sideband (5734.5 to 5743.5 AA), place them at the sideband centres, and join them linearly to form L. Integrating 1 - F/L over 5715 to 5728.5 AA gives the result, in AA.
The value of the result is -0.9 AA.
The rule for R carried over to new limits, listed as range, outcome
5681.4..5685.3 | 142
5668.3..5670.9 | 112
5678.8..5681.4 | 128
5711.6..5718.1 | 161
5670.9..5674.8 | 132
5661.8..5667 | 144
